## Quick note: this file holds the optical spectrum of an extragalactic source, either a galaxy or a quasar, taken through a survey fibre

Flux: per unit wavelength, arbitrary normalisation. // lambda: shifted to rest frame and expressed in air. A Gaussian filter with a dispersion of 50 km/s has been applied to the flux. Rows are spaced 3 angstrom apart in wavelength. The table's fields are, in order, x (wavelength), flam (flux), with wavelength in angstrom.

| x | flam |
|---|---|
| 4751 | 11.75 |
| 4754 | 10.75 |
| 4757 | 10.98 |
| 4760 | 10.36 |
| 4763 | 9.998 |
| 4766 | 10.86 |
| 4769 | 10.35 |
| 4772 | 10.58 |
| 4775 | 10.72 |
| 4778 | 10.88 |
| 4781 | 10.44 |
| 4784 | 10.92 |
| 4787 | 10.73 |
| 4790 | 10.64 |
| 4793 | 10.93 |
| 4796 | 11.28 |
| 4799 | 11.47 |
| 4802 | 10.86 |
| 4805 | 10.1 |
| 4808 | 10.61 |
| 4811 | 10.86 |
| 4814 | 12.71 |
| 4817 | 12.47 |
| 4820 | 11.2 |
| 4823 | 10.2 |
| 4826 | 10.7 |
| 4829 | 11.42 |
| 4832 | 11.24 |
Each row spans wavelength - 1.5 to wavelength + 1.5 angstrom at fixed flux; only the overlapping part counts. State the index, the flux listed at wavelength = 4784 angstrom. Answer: 10.92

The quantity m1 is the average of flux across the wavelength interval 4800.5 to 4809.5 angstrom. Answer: 10.5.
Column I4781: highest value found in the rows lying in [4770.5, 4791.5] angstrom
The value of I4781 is 10.92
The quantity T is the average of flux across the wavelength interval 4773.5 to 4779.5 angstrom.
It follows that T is 10.8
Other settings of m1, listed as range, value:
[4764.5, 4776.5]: 10.6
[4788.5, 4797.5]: 10.9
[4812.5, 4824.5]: 11.6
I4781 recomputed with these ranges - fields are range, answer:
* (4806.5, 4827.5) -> 12.71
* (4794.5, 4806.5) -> 11.47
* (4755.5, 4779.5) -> 10.98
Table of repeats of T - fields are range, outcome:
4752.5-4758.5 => 10.9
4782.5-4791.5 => 10.8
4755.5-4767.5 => 10.5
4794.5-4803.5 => 11.2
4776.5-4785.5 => 10.7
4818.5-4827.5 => 10.7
